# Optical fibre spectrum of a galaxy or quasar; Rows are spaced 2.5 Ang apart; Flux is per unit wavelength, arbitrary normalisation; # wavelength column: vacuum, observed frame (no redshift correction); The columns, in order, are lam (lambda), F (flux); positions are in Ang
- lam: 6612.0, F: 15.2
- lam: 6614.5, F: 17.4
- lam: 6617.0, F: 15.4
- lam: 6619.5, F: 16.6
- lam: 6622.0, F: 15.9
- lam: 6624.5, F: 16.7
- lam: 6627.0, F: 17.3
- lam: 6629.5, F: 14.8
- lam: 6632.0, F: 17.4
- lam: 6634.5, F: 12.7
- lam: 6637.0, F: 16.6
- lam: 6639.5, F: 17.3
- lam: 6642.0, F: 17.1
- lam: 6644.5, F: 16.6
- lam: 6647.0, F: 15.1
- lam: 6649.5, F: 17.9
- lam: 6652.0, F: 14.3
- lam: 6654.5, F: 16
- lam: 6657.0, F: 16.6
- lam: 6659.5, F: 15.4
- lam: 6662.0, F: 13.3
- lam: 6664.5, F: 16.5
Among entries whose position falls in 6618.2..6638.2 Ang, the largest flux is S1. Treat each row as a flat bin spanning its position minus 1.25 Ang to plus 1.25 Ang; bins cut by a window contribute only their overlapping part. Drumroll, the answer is 17.4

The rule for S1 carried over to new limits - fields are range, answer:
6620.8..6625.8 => 16.7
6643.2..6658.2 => 17.9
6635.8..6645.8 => 17.3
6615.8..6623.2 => 16.6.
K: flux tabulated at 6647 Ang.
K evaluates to 15.1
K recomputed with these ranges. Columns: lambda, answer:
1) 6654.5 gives 16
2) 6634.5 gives 12.7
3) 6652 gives 14.3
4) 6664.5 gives 16.5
